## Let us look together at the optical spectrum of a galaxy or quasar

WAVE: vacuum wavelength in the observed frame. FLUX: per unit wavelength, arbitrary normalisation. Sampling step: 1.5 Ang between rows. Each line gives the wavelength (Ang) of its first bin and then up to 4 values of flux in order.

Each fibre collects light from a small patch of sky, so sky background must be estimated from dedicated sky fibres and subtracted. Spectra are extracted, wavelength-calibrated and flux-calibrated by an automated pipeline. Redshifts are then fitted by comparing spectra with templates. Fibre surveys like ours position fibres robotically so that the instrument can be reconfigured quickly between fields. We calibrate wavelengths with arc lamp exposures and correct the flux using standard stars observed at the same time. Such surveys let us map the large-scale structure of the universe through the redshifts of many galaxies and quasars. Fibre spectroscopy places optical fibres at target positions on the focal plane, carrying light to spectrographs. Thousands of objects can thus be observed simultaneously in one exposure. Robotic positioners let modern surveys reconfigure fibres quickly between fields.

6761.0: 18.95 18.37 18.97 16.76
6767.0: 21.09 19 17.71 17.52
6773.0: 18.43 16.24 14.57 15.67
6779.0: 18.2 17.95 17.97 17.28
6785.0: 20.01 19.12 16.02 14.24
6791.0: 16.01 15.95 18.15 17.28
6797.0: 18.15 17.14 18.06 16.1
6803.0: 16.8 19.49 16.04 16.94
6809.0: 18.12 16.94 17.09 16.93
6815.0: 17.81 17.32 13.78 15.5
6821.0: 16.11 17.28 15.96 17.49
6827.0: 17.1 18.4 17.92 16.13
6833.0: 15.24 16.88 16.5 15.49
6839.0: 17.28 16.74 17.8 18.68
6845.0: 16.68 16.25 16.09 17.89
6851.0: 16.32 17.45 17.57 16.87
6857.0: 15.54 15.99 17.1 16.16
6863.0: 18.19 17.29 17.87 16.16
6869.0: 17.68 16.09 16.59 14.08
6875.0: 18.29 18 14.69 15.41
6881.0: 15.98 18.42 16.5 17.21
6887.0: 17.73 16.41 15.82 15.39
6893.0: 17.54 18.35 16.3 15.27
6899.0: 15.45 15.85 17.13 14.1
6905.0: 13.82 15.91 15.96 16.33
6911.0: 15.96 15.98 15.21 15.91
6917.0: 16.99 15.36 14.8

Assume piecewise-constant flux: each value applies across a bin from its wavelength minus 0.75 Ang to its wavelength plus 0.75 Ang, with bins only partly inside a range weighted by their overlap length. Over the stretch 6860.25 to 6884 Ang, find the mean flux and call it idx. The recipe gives 16.7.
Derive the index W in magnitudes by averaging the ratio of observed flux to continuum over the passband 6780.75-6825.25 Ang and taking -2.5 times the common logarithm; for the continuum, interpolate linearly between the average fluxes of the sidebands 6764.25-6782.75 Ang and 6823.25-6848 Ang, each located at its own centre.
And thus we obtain 0.015 mag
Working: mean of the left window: 17.6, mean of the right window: 16.9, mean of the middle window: 17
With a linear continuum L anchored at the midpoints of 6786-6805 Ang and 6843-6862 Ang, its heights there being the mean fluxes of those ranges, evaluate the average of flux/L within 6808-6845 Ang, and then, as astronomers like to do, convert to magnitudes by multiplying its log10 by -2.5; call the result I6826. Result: 0.00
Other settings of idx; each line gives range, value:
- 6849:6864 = 16.9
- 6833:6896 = 16.8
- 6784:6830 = 17.1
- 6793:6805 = 17.6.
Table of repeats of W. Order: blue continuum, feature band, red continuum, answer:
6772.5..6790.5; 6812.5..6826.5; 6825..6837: 0.03 mag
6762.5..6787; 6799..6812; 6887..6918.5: 0.01 mag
